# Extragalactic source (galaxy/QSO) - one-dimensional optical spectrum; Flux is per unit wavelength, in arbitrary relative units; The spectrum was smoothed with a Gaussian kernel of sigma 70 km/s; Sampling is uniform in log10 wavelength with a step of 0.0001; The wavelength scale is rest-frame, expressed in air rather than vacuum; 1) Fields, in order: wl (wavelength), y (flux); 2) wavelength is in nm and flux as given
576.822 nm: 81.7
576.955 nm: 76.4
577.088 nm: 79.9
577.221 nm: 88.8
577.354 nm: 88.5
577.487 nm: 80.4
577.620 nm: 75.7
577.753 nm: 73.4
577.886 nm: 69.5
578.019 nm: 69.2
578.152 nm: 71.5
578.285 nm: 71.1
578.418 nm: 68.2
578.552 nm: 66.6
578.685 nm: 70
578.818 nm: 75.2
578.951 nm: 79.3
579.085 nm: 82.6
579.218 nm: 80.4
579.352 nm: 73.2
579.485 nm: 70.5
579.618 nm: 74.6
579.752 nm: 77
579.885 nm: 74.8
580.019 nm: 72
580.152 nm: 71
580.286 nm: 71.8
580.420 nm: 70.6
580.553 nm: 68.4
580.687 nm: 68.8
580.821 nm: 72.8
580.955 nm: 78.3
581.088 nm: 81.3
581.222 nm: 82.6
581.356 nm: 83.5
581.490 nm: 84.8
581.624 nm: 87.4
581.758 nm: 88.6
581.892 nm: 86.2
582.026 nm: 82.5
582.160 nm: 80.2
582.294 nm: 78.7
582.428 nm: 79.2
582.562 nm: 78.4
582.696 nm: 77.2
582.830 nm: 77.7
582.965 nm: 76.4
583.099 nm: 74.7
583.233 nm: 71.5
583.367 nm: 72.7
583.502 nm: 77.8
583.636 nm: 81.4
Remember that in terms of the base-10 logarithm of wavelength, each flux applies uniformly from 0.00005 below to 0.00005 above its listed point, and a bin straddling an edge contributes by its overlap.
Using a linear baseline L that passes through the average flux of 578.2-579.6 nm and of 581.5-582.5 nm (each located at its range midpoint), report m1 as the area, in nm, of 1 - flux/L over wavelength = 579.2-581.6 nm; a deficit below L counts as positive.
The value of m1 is 0.09 nm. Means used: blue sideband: 73.7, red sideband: 83.3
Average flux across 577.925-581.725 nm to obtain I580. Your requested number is 75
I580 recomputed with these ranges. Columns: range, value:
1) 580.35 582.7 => 79.5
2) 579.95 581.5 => 75.1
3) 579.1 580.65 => 73.4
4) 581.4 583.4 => 79.9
